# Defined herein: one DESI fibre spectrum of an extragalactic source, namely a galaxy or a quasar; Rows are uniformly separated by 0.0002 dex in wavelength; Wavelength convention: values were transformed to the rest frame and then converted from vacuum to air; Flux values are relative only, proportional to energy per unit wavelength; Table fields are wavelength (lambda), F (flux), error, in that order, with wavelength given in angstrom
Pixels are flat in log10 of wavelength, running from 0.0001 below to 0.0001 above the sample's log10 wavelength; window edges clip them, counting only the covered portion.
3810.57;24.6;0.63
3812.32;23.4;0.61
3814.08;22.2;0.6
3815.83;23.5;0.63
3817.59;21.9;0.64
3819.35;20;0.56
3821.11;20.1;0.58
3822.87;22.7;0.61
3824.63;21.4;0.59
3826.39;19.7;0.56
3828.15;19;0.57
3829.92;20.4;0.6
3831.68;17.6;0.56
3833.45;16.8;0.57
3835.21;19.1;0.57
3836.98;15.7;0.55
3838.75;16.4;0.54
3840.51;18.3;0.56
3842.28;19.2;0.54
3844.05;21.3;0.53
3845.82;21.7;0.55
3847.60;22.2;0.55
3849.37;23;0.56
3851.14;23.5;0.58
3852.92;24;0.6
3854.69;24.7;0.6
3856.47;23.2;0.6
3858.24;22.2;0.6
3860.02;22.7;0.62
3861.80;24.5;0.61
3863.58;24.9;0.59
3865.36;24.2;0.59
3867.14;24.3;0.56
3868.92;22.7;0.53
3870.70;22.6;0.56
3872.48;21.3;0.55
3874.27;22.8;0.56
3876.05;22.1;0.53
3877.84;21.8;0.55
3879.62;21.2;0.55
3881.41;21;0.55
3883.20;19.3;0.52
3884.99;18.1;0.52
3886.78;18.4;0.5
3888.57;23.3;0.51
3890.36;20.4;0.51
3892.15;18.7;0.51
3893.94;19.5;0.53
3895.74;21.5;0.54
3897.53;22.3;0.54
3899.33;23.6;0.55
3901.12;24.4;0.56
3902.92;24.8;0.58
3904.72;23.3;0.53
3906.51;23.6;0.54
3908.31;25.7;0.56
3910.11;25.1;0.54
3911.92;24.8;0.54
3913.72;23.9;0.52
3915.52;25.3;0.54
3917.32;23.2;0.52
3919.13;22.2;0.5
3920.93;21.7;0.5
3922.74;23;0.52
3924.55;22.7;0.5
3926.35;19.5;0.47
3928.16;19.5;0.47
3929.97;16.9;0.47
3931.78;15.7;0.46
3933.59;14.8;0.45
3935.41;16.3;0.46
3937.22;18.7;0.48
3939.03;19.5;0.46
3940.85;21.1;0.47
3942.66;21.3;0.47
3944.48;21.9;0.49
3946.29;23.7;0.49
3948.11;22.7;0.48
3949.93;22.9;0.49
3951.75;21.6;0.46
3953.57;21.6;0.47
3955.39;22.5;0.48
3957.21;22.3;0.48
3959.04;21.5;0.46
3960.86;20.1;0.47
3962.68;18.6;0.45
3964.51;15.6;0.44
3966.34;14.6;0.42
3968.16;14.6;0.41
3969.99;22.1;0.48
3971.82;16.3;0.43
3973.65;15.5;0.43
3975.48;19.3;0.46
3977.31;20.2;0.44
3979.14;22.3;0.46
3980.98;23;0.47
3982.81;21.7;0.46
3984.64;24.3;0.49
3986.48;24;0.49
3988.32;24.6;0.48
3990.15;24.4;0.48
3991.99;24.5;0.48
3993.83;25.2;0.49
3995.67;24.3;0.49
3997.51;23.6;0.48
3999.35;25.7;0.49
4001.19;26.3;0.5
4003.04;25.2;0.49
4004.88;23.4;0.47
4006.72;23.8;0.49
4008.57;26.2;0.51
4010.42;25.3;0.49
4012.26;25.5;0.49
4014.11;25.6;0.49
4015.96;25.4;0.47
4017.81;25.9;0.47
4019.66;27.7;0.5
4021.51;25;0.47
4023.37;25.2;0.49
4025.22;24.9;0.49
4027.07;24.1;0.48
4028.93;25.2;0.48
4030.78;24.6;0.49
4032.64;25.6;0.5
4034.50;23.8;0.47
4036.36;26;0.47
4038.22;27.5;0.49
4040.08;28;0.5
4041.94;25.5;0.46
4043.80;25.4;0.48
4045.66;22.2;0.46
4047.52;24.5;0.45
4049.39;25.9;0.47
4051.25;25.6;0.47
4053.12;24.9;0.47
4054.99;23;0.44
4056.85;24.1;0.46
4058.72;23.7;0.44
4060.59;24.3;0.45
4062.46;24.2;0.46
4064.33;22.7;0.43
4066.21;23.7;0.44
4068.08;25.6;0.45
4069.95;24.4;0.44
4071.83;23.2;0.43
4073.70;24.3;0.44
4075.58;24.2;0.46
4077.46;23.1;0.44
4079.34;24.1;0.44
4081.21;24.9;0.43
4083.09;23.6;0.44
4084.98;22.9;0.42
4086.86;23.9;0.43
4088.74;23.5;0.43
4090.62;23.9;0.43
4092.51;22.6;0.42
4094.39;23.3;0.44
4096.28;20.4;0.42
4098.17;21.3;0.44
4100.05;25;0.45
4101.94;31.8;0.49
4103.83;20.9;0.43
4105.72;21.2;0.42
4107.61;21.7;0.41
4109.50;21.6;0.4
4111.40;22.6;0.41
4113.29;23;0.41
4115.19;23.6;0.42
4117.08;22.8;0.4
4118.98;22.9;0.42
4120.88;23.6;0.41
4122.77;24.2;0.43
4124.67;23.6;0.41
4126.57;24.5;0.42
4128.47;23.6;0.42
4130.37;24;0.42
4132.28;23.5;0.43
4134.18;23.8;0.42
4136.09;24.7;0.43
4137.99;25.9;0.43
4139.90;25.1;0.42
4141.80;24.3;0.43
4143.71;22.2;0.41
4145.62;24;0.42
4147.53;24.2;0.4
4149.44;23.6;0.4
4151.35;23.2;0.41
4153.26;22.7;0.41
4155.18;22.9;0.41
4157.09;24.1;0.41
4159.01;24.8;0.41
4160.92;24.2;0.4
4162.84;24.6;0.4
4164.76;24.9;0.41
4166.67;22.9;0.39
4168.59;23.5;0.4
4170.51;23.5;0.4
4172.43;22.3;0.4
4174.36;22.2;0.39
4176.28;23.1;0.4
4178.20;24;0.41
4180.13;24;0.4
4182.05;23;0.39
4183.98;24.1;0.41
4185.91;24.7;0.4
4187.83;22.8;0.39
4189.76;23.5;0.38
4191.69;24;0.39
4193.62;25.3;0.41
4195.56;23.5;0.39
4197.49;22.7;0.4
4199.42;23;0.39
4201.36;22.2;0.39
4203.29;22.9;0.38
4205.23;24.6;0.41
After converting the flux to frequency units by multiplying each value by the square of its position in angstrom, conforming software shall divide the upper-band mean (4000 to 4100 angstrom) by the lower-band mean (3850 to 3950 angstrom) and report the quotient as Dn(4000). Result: 1.21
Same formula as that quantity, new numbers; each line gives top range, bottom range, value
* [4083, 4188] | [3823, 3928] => 1.23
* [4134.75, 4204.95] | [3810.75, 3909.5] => 1.28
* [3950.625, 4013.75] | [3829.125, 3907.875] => 1.09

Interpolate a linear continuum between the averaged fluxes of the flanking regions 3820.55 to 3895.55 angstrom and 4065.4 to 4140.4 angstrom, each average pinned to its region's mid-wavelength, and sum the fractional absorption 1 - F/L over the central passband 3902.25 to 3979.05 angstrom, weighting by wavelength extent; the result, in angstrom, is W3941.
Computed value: 4.30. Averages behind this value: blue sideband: 21.1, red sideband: 23.7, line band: 20.7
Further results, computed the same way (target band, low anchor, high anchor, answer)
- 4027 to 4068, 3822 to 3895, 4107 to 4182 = -3.7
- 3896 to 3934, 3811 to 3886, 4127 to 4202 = -0.7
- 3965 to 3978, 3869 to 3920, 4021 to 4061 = 3.5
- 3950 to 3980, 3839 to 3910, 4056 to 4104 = 4.6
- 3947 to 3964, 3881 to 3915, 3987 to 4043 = 1.7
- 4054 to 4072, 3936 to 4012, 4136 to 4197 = -0.9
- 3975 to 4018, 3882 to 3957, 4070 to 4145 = -3.6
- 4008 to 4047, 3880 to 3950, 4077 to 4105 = -4.4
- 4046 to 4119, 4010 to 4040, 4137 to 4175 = 3.2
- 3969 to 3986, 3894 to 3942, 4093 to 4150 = 1.2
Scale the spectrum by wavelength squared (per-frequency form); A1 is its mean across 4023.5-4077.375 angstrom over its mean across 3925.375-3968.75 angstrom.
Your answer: 1.33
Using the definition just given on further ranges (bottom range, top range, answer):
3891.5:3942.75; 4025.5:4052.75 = 1.25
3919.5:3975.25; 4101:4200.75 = 1.33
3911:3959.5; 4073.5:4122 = 1.20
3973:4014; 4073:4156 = 1.06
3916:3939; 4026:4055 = 1.36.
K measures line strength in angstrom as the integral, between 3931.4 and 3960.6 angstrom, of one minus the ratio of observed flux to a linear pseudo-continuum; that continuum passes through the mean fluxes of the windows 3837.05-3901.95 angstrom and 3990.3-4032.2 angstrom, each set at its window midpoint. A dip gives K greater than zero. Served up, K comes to 3.70 angstrom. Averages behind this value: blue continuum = 21.7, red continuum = 25.1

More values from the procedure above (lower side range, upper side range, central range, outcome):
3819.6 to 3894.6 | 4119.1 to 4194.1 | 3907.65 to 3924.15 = -1.7 angstrom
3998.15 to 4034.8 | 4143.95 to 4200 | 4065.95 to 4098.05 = 1.3 angstrom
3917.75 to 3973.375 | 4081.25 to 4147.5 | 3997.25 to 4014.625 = -3.2 angstrom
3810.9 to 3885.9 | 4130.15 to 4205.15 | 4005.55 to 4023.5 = -2.4 angstrom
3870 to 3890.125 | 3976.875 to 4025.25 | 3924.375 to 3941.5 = 3.3 angstrom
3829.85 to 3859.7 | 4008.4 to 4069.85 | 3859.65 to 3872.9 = -1.5 angstrom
